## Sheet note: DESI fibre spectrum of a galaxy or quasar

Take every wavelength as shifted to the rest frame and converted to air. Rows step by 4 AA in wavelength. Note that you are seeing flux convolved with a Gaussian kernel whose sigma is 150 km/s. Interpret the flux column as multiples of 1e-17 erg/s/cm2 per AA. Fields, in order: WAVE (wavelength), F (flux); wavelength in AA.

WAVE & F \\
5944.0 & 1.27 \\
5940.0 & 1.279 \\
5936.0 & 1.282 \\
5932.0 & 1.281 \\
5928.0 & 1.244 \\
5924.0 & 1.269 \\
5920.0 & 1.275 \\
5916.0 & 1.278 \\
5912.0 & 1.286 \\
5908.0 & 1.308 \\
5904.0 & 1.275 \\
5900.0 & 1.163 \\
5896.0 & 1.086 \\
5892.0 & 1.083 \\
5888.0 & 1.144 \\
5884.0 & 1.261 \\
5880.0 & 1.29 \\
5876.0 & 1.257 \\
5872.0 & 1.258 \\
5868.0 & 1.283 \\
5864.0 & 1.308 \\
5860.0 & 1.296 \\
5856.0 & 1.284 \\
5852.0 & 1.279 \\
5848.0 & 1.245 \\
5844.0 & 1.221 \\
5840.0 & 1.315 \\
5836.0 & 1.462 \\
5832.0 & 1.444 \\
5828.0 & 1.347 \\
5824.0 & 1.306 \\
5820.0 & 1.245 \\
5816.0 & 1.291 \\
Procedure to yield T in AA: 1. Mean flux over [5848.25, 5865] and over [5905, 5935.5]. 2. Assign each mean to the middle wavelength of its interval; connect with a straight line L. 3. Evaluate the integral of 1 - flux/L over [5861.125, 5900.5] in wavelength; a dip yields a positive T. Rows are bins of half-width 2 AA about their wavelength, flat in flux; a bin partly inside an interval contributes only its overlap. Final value 2.0 AA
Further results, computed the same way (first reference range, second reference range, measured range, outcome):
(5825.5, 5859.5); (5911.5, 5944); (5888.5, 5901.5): 1.81 AA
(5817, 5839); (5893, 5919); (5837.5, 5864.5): 0.78 AA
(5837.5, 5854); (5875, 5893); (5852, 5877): -0.81 AA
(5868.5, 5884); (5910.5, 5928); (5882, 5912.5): 1.78 AA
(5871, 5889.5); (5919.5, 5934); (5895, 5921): 0.29 AA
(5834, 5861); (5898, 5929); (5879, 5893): 0.91 AA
